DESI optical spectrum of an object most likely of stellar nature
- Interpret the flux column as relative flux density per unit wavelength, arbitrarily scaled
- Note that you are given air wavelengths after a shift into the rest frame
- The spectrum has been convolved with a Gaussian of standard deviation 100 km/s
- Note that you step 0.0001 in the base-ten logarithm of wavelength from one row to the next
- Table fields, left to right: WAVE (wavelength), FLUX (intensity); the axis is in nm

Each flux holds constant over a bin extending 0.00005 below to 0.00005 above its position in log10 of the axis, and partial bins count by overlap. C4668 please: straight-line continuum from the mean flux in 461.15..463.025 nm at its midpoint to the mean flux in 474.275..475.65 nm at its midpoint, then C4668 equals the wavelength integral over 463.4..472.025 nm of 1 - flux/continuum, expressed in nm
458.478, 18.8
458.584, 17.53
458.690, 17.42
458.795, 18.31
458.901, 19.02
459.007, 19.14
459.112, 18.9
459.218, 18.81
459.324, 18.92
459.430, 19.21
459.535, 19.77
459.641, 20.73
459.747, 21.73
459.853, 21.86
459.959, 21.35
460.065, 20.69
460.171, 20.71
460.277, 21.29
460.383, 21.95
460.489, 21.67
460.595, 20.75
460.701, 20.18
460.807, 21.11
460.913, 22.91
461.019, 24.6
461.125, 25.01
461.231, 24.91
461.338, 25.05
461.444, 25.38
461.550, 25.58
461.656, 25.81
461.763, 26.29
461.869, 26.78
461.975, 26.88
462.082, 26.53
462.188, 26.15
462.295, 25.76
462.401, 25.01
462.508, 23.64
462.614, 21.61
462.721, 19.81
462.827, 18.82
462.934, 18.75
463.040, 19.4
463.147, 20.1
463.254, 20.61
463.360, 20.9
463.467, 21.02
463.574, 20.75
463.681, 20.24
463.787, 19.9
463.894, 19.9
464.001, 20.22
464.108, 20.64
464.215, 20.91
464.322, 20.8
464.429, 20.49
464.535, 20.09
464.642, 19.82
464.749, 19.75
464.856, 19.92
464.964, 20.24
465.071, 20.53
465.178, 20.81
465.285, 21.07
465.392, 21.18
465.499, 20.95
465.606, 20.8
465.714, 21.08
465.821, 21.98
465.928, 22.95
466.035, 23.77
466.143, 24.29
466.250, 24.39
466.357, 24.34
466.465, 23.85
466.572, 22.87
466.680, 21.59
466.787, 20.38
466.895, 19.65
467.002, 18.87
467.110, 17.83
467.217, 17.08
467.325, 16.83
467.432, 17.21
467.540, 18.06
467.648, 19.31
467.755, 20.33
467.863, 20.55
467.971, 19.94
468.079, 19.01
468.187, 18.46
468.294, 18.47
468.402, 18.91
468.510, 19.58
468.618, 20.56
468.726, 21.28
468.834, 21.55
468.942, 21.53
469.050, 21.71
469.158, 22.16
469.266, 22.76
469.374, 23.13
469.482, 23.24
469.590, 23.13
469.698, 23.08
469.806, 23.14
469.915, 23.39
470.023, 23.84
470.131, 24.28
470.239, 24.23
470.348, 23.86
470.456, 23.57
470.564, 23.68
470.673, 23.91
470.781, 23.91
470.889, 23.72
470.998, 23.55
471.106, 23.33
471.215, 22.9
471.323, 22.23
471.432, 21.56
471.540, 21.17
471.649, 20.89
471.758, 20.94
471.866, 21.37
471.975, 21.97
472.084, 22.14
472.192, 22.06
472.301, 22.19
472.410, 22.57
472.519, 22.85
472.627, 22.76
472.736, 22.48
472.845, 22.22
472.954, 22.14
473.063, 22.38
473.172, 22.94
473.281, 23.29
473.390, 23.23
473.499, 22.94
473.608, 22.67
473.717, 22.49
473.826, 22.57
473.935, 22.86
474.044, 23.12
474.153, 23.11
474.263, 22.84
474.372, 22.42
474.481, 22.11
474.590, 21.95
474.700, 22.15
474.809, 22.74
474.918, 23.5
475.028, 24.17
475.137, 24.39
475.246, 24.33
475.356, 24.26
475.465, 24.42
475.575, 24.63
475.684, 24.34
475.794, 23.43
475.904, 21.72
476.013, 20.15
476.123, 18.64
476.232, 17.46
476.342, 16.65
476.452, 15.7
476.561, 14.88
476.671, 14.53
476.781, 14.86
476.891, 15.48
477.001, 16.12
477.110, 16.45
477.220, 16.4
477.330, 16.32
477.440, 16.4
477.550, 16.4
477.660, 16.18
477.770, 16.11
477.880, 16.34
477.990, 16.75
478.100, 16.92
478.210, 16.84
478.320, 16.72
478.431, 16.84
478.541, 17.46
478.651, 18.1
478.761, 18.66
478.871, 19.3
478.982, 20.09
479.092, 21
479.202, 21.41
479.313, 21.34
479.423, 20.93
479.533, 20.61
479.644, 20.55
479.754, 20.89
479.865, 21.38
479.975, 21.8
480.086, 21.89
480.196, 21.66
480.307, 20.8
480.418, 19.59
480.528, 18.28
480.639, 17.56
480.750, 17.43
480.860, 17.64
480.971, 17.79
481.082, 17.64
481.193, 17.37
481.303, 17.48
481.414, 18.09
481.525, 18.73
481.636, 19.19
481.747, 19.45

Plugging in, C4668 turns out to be 0.91 nm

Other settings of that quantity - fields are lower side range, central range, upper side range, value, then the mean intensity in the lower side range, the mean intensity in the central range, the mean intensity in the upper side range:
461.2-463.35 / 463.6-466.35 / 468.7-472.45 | 0.255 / 23.6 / 21.1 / 22.7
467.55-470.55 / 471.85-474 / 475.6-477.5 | -0.320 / 21.6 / 22.5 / 17.7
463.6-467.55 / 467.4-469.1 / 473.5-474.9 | 0.120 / 20.7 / 19.8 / 22.6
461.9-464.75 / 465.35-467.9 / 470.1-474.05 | 0.129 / 21.5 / 20.8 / 22.7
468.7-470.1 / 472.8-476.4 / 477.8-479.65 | -0.353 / 22.7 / 22.5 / 18.7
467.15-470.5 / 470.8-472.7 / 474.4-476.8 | -0.109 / 21.1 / 22.3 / 21.1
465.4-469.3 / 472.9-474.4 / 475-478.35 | -0.273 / 20.7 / 22.8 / 18.6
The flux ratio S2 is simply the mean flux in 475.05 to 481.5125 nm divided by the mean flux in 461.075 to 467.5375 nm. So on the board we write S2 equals 0.9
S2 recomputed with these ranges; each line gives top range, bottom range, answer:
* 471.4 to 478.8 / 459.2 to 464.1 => 0.92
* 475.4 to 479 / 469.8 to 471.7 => 0.77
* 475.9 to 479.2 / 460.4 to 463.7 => 0.75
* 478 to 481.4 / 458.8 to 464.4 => 0.88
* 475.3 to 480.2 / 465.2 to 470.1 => 0.89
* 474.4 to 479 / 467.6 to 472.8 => 0.87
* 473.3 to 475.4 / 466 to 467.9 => 1.12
